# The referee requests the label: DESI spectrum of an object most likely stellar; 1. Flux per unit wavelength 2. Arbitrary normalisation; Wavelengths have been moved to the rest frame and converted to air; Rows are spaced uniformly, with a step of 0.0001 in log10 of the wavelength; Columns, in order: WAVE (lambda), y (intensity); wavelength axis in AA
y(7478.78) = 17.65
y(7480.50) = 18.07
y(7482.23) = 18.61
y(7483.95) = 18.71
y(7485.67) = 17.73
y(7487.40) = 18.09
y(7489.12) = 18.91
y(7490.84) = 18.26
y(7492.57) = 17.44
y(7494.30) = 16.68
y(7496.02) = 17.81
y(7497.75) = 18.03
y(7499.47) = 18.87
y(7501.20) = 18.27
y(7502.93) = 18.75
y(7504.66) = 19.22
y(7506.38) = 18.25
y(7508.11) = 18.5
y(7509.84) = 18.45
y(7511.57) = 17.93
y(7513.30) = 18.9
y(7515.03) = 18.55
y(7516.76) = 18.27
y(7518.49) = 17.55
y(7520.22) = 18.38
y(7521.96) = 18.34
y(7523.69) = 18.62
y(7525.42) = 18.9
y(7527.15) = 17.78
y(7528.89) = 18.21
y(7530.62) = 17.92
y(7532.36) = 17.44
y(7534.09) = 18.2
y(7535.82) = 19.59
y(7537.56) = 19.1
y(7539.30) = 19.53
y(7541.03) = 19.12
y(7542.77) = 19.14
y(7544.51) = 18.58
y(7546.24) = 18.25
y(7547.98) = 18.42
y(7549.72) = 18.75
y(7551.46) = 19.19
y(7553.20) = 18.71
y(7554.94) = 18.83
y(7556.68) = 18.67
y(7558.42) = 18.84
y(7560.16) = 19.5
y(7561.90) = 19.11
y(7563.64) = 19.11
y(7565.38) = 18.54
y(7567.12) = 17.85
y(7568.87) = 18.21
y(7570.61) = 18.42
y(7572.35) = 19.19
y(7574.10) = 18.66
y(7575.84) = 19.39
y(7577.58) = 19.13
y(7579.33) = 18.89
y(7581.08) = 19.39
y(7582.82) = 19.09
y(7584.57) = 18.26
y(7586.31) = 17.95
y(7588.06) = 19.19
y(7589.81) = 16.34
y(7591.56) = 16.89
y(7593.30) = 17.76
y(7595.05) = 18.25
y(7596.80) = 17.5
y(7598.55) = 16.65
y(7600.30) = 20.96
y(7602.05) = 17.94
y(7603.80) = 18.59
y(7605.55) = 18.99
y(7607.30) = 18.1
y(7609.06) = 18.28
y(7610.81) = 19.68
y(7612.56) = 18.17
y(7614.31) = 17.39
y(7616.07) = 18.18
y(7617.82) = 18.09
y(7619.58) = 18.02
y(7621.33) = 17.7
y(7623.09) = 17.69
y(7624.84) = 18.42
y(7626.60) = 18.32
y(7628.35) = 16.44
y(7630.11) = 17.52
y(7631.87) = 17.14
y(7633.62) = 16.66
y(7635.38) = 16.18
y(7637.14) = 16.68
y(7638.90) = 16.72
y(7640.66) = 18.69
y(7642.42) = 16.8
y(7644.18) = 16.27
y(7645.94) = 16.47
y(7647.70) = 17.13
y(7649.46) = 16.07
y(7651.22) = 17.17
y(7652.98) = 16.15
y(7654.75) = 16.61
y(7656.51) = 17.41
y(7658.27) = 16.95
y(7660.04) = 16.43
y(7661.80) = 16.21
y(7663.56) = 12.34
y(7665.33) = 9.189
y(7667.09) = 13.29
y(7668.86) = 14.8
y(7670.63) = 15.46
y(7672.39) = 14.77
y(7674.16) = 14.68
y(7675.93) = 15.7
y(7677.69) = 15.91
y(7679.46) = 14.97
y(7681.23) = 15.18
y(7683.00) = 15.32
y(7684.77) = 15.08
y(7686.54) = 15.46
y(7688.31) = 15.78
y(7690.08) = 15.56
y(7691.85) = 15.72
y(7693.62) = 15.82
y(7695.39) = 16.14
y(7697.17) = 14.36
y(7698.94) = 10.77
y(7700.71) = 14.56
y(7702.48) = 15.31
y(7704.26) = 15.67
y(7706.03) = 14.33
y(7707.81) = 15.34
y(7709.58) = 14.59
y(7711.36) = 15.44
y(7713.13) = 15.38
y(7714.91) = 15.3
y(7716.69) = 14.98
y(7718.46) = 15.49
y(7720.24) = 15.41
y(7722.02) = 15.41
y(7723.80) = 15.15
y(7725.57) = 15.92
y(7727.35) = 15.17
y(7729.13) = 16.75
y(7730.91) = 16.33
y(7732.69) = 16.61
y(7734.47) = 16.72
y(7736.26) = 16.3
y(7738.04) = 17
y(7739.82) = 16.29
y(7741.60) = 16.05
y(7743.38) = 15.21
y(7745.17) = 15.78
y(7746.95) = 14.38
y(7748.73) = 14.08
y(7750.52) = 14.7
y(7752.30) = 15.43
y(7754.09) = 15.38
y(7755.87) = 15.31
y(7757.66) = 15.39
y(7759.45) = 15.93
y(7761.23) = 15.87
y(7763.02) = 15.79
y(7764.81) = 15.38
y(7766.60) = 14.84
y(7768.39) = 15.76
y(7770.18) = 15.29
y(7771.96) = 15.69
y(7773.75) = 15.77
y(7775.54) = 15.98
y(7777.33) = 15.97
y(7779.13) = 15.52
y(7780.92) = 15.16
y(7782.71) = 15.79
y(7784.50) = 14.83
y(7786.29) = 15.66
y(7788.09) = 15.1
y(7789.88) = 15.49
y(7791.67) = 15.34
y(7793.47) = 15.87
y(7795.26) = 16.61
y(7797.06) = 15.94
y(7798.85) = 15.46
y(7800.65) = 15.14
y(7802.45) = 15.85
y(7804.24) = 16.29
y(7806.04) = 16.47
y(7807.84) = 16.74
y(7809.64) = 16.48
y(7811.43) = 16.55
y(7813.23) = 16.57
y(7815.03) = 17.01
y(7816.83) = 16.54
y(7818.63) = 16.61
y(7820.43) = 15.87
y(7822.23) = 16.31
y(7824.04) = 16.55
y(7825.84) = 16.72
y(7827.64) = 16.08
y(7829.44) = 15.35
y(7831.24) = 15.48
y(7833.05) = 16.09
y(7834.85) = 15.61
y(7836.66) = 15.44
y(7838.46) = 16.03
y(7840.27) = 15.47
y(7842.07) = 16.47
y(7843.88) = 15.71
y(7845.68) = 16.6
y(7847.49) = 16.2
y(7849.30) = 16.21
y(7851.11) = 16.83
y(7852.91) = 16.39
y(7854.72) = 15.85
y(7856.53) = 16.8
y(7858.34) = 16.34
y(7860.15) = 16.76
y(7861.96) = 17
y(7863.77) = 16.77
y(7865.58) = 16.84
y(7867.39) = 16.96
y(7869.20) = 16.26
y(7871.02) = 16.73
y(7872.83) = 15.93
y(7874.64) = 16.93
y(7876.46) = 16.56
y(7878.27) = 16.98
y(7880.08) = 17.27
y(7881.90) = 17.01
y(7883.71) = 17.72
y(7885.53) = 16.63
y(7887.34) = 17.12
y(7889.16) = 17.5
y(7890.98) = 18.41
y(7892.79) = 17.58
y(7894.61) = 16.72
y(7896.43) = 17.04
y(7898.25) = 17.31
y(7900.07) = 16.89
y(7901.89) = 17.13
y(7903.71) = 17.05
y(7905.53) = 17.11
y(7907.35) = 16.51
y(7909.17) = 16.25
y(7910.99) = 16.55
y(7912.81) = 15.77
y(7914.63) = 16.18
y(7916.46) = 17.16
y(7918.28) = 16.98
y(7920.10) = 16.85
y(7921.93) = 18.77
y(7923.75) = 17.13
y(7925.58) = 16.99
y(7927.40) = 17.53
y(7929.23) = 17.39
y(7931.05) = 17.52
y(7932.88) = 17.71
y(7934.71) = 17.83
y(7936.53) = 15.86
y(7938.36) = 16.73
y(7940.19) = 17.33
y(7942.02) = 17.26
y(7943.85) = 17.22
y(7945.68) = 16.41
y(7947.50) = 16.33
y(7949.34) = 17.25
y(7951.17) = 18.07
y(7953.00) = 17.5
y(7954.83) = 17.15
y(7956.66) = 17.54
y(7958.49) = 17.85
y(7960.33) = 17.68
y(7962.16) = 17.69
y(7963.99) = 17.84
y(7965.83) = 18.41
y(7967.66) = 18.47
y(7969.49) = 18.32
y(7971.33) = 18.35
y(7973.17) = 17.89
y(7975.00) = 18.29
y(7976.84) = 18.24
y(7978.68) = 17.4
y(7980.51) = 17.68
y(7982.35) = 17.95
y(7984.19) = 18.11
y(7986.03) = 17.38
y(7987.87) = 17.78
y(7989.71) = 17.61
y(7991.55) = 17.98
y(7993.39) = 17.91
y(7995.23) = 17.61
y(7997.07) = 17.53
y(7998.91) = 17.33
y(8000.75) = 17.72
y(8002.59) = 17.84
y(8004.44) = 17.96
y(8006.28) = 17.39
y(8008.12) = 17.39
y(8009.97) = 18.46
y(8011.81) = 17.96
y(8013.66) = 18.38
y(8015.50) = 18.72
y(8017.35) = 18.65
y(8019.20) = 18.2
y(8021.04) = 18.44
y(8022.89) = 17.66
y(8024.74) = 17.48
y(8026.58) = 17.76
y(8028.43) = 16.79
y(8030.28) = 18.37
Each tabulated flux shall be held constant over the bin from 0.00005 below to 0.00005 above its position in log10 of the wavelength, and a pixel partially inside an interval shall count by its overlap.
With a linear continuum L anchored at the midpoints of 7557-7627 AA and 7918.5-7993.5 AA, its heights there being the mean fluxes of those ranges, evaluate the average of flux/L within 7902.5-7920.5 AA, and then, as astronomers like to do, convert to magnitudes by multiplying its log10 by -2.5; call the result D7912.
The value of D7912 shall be 0.07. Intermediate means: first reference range 18.4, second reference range 17.6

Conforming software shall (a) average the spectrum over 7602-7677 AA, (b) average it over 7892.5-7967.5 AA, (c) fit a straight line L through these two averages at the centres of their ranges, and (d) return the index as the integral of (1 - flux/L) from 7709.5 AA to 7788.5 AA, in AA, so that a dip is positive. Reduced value 6.2 AA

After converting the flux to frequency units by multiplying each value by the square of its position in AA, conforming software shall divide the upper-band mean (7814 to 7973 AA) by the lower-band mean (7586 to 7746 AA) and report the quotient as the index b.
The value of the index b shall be 1.10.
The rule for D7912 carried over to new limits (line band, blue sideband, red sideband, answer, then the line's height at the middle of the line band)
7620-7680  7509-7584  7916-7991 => 0.140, 18.4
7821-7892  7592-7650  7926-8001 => 0.071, 17.6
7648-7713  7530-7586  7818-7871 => 0.169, 17.7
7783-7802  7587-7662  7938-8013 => 0.134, 17.6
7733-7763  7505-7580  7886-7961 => 0.143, 17.8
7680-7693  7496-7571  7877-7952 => 0.165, 18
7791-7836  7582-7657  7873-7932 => 0.072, 17.2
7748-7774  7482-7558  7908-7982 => 0.162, 17.8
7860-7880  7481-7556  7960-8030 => 0.083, 18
